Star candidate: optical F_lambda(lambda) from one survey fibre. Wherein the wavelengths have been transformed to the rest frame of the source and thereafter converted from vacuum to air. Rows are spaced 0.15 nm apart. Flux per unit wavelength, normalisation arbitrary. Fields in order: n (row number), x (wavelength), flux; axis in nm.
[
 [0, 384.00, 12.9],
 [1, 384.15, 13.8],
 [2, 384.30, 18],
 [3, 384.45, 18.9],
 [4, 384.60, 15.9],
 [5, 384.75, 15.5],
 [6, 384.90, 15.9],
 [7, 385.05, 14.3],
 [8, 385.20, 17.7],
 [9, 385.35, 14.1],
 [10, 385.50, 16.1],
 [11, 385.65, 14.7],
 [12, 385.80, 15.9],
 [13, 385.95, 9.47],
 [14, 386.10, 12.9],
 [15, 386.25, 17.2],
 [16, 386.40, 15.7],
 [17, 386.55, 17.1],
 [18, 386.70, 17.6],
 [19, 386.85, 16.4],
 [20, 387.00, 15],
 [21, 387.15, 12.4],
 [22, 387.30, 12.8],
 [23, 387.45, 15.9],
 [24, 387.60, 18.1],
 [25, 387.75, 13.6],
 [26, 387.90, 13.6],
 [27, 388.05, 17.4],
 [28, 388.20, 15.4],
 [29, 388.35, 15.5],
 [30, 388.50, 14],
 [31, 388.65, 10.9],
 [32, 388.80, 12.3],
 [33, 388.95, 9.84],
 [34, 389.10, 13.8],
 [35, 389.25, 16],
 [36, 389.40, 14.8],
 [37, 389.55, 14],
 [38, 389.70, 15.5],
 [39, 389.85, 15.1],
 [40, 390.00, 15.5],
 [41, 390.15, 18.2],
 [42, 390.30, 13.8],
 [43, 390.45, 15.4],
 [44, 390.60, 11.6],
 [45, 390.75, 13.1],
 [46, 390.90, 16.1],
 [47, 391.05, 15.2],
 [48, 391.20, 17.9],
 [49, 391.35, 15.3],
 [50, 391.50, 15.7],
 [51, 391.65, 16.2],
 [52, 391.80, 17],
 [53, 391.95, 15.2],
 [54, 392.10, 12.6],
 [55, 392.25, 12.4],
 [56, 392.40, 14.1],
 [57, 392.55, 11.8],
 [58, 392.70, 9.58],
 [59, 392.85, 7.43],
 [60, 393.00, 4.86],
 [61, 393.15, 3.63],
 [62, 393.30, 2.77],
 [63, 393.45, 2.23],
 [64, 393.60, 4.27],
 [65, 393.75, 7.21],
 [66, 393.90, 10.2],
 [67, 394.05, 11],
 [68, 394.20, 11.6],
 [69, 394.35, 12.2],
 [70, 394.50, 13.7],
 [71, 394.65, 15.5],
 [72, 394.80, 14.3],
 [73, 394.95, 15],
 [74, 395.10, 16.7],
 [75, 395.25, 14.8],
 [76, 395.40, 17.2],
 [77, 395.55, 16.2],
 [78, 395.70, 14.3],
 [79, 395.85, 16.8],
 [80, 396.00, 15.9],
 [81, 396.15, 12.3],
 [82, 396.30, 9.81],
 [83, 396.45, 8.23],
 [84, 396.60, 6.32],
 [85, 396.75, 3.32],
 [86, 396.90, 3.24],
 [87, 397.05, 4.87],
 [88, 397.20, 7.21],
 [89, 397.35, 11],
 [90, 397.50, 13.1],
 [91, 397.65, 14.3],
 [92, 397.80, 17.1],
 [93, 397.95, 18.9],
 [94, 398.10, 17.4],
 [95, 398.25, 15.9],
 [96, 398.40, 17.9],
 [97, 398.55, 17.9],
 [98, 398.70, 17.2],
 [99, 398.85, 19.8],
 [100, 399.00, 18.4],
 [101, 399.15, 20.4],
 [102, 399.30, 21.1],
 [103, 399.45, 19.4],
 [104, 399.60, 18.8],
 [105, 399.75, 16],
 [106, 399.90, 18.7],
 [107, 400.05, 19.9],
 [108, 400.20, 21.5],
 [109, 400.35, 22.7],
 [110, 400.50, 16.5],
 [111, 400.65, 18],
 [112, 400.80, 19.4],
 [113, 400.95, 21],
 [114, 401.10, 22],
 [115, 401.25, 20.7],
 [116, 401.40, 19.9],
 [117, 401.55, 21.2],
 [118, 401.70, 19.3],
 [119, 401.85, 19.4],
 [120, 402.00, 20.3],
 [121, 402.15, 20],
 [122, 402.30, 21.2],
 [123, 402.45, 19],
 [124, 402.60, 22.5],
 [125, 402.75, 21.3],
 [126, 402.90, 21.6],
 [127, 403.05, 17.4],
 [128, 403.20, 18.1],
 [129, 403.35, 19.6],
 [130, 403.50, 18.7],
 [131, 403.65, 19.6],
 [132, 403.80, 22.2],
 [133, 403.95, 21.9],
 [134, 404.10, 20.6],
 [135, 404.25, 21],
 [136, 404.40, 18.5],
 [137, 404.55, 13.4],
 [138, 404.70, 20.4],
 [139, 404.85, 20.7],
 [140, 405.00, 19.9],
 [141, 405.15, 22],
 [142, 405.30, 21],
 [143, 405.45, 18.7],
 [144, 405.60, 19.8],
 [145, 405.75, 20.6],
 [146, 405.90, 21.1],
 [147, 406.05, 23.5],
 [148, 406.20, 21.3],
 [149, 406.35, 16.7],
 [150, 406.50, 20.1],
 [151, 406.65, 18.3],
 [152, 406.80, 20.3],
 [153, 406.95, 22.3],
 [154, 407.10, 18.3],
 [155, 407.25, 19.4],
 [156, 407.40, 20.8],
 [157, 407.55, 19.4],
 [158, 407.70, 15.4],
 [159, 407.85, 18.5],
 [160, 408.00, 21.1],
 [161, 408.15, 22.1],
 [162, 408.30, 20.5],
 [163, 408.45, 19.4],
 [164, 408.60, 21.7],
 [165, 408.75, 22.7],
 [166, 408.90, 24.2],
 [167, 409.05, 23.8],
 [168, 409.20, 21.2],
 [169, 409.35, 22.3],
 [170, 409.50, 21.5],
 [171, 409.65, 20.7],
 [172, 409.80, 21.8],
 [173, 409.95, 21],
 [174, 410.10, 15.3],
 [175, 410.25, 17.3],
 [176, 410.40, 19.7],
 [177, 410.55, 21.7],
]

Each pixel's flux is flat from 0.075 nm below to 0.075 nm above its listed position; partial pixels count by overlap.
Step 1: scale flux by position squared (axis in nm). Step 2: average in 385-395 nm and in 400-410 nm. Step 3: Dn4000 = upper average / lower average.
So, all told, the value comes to 1.6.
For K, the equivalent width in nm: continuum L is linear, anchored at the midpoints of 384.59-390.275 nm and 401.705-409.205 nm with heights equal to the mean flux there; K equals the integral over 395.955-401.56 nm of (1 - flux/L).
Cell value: 0.74 nm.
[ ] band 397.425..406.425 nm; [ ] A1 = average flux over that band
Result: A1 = 19.4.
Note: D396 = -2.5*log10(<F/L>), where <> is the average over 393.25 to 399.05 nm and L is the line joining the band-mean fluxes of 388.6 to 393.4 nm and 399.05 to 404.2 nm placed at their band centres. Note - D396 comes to 0.30 mag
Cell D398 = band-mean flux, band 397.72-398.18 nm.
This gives 17.7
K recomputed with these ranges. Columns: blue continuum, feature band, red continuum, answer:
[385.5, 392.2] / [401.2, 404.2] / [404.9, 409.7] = -0.17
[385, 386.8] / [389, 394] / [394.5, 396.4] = 0.88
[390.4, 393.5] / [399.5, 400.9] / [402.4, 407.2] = -0.16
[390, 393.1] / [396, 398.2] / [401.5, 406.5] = 0.77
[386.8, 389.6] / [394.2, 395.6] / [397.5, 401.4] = 0.17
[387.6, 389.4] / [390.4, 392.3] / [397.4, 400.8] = 0.03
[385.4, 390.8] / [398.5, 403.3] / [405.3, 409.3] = -0.31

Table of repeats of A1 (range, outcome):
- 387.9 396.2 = 13.1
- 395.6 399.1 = 13.2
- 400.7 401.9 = 20.3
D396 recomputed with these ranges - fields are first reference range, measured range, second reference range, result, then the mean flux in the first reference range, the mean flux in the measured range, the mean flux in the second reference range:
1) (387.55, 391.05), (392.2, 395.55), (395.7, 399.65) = 0.31 mag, 14.5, 10.7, 14.1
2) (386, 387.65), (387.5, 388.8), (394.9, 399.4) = 0.04 mag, 15.4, 14.7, 14.1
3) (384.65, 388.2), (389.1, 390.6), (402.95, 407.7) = 0.06 mag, 15.2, 15.1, 19.8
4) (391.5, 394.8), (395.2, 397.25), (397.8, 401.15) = 0.31 mag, 10.5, 10.7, 19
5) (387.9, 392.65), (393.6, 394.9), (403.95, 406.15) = 0.36 mag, 14.5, 11.6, 20.2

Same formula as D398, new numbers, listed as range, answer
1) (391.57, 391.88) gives 16.6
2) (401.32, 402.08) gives 20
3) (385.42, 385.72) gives 15.4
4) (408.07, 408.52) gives 20.7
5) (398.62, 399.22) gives 18.9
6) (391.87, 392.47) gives 13.6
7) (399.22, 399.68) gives 19.7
